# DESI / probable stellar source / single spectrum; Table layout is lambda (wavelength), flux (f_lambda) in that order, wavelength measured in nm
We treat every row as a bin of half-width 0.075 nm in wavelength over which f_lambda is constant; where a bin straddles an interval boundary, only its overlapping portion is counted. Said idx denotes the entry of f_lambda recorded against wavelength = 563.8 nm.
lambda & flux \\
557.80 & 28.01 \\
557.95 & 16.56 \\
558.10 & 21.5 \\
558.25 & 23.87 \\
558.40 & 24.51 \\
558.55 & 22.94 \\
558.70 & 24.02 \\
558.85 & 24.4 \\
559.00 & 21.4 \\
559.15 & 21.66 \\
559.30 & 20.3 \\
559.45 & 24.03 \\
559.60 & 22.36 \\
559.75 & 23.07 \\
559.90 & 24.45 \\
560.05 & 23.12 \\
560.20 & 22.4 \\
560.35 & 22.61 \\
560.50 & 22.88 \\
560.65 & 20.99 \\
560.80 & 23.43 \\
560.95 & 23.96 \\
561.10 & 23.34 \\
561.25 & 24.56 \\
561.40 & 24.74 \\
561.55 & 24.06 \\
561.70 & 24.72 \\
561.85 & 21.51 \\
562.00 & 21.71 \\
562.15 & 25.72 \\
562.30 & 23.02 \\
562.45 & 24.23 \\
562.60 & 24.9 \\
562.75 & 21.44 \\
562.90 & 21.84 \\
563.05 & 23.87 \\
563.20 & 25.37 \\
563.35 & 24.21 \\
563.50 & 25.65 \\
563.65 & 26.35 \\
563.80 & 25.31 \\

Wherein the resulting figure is 25.31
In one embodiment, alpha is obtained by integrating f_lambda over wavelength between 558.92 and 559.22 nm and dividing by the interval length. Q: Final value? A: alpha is 21.6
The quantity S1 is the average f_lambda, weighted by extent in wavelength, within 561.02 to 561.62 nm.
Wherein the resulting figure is 24.2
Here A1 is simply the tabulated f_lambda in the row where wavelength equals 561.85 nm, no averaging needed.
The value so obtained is 21.51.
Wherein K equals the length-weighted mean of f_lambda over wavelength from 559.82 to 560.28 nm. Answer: 23.3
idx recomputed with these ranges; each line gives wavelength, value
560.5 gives 22.88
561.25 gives 24.56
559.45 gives 24.03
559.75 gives 23.07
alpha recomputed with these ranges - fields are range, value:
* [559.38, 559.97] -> 23.5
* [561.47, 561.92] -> 23.5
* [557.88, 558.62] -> 21.9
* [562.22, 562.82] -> 23.4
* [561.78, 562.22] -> 23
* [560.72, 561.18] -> 23.6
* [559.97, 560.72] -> 22.4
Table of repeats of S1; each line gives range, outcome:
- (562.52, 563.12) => 23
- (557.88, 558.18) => 19.2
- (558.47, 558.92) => 23.8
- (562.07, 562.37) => 24.3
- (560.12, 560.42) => 22.5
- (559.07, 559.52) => 22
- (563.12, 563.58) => 25.1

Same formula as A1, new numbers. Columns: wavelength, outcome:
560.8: 23.43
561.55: 24.06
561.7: 24.72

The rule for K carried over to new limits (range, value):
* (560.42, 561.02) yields 22.8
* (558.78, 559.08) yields 22.9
